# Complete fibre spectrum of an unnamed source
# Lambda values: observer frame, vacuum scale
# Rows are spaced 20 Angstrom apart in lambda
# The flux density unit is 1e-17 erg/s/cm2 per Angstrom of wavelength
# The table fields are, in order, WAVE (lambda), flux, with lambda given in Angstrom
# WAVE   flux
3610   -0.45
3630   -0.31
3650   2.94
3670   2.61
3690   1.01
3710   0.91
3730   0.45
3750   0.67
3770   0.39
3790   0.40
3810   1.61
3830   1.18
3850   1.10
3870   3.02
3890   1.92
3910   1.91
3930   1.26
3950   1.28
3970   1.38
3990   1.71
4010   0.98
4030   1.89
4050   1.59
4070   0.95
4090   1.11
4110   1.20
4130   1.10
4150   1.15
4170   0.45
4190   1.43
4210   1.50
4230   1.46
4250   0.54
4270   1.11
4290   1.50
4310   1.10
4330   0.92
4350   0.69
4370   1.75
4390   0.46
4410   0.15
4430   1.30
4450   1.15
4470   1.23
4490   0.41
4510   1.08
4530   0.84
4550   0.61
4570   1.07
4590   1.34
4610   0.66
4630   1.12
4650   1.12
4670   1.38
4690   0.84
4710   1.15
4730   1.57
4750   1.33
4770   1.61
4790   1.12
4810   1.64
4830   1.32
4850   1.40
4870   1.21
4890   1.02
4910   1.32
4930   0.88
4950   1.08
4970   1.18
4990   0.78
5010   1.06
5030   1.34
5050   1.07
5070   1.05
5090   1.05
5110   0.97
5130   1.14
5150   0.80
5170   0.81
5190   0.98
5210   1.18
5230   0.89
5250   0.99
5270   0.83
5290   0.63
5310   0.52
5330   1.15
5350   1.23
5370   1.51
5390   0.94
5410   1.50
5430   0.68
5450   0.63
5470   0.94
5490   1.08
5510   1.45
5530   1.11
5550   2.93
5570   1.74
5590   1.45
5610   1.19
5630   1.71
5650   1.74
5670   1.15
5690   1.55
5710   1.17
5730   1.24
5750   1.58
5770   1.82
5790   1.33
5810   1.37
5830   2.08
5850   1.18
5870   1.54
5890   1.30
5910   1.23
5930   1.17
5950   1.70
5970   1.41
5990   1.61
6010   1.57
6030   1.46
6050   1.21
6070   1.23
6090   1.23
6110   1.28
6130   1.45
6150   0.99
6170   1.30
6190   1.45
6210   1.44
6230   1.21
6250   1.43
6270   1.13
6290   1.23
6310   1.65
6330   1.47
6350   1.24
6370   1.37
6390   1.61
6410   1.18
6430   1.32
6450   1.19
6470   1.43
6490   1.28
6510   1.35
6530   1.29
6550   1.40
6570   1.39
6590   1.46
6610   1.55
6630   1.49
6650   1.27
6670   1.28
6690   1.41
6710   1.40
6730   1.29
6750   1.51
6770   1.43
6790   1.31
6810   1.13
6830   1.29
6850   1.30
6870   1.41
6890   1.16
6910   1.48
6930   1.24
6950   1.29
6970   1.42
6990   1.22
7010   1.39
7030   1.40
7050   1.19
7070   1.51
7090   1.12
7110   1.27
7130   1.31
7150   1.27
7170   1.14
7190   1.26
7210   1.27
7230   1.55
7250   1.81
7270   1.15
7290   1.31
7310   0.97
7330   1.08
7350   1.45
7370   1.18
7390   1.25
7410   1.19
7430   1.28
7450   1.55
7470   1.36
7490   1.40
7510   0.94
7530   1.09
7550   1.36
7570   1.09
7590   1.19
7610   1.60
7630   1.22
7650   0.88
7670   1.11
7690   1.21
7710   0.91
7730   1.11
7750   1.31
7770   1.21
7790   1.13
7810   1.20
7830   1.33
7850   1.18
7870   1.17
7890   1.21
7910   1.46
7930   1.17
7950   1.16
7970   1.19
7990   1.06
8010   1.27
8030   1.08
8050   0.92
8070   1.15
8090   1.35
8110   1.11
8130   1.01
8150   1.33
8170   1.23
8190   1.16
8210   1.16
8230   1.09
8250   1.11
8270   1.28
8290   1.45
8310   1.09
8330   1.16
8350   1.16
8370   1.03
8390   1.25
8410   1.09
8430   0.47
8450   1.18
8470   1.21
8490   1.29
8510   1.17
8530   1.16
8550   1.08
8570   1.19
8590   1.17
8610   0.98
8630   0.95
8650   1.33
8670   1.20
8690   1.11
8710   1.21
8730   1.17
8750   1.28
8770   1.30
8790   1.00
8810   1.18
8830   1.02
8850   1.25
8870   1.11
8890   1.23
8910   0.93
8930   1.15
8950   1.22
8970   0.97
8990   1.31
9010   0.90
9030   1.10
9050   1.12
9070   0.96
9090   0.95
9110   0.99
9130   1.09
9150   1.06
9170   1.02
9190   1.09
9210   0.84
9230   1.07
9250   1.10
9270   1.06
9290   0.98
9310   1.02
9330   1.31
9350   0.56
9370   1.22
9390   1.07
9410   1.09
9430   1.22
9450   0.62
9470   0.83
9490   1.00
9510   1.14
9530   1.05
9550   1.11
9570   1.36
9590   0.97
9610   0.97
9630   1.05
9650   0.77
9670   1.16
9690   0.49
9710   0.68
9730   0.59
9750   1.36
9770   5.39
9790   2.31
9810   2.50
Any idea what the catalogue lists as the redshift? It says 0.489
